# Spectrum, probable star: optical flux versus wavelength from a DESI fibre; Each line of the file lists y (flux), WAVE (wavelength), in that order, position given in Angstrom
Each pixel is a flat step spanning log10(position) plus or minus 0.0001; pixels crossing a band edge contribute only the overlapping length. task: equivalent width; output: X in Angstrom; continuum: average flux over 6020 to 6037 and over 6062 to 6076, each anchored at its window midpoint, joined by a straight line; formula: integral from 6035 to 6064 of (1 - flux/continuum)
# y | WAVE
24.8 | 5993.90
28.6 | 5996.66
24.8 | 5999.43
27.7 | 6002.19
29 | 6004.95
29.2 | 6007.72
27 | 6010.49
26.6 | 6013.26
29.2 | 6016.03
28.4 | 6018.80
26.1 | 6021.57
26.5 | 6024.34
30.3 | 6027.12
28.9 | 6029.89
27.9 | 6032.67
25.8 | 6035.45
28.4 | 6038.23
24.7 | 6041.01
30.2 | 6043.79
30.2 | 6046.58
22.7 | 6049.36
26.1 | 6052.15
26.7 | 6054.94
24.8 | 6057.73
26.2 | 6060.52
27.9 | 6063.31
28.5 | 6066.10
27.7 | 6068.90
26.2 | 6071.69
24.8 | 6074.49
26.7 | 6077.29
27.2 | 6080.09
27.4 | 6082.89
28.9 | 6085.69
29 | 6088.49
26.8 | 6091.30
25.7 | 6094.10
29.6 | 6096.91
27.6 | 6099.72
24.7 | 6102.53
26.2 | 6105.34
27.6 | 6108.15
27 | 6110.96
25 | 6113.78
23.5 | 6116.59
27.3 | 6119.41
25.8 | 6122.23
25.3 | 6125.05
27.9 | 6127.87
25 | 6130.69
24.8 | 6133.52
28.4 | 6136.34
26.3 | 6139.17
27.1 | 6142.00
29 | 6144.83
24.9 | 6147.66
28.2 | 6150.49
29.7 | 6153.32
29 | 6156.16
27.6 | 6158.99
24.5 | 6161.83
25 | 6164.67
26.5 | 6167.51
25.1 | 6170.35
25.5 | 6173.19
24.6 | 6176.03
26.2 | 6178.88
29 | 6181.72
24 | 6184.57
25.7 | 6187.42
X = 0.6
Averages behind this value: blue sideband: 27.6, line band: 26.7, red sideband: 27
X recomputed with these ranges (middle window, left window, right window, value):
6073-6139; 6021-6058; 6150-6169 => 1.4 Angstrom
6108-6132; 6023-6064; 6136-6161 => 1.4 Angstrom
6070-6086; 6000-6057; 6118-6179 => 0.2 Angstrom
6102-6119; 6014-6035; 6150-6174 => 0.9 Angstrom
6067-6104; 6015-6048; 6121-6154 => 0.4 Angstrom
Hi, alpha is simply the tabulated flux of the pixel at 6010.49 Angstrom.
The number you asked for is 27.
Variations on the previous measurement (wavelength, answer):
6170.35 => 25.1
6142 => 27.1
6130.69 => 25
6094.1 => 25.7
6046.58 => 30.2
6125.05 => 25.3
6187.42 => 25.7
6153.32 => 29.7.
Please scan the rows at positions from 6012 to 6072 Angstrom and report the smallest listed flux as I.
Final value 22.7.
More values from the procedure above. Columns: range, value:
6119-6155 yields 24.8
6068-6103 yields 24.7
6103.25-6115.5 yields 25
